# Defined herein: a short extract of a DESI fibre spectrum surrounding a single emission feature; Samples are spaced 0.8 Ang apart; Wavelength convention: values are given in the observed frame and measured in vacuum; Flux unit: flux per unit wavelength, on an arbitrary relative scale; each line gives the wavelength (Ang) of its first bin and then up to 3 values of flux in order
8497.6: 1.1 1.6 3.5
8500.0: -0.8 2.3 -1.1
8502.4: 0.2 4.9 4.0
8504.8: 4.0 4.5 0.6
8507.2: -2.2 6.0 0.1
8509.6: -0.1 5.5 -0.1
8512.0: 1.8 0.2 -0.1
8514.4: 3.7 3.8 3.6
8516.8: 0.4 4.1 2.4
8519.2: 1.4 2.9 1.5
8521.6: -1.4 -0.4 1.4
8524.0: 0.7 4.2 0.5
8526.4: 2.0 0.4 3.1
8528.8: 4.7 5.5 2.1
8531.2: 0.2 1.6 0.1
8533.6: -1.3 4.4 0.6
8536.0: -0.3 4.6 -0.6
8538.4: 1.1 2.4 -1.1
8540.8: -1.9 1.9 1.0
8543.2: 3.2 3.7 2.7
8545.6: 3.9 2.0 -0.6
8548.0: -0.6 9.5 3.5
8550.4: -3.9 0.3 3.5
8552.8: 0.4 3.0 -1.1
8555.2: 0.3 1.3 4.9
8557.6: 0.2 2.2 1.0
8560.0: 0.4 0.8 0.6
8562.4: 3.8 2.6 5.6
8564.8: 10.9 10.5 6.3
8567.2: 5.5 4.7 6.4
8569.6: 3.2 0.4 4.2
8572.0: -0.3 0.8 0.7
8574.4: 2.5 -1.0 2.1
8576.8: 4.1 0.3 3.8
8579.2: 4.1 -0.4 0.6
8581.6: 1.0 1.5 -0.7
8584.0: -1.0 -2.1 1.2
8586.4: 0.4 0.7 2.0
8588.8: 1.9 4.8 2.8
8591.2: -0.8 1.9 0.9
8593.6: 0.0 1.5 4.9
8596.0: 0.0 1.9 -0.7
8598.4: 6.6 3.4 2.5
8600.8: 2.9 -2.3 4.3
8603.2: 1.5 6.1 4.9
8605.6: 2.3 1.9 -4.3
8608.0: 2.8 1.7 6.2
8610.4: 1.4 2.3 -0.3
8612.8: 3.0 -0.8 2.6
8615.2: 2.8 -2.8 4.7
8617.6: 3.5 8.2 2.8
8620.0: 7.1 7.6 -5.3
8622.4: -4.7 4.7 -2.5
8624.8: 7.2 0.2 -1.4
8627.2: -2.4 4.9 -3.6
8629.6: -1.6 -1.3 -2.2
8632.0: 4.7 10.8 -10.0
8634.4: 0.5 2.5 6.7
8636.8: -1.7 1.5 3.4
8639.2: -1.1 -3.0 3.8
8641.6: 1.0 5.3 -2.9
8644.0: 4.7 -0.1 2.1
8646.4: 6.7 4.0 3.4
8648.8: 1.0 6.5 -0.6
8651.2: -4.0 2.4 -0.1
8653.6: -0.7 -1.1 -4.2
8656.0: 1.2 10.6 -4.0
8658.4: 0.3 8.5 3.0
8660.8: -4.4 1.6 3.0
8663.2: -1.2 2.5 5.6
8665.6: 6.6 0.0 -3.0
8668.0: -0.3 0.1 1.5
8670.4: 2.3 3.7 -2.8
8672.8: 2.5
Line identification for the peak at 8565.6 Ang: H-beta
